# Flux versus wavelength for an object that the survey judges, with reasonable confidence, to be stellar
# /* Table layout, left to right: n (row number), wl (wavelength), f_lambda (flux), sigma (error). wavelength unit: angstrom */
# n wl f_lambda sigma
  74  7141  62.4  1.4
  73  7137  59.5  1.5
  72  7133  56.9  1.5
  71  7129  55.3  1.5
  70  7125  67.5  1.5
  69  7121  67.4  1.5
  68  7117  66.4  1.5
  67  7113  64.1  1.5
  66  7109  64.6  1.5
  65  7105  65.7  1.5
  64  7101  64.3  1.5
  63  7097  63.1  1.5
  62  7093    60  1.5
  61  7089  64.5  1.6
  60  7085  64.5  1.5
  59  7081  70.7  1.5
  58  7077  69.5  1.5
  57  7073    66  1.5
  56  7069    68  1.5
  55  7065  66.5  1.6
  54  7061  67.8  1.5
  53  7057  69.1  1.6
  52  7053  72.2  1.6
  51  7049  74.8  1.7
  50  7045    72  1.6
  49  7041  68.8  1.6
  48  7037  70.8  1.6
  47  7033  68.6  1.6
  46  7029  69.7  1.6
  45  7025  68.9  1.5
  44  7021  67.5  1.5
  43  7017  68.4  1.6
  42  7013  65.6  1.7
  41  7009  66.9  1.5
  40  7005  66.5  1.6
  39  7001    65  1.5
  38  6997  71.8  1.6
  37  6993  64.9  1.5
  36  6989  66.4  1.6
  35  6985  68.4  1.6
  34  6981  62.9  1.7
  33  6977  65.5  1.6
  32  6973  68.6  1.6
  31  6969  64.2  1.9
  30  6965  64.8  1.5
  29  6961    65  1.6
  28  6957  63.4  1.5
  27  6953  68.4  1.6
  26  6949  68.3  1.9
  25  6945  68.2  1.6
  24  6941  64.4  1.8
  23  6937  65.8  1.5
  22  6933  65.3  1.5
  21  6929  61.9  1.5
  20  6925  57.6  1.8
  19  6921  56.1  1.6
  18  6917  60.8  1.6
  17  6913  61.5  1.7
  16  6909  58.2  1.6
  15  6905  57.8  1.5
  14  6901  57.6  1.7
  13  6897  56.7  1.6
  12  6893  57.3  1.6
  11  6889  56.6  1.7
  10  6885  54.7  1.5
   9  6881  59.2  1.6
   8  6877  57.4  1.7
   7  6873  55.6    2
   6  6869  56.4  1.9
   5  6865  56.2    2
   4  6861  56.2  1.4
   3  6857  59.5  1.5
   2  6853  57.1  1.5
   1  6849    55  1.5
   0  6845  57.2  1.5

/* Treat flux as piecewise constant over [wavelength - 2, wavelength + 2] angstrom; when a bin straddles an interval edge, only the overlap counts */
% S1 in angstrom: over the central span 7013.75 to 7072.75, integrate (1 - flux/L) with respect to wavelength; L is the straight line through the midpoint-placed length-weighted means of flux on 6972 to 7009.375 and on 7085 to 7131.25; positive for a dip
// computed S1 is -3.5 angstrom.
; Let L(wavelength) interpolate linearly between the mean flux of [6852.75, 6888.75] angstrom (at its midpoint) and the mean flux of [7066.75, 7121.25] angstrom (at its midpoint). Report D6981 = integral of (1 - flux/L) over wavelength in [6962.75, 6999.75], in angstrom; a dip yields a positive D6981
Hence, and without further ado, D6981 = -3.1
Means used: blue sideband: 56.9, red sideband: 65.6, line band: 66.4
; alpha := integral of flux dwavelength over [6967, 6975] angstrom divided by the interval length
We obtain 66.4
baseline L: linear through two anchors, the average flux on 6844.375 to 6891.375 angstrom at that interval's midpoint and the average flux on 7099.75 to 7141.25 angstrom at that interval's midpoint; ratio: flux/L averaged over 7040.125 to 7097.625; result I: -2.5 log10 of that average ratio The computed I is -0.10 mag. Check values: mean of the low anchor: 56.7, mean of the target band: 67.9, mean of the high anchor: 63.1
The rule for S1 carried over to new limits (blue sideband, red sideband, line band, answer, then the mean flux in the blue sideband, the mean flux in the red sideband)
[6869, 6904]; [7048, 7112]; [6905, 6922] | -0.3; 56.9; 66.8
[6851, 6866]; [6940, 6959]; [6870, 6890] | 1.0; 57.3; 66.7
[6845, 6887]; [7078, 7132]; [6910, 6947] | -2.2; 56.8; 64.4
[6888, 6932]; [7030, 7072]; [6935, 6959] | -1.9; 58.6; 69.8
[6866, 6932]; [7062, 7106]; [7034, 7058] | -2.7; 57.9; 65.8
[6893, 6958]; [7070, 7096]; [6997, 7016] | -0.8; 61.8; 65.8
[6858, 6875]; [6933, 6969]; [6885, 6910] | 1.1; 56.3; 65.9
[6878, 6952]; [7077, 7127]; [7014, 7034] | -1.6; 60.5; 65.4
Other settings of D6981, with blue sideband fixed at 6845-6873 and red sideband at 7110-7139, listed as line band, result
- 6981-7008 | -3.2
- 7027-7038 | -1.7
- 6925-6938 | -1.1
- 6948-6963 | -1.9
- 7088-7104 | -0.3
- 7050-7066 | -2.2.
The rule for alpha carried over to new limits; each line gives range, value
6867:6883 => 57.1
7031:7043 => 69.4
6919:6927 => 56.9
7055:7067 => 67.8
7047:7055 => 73.5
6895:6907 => 57.4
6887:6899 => 56.9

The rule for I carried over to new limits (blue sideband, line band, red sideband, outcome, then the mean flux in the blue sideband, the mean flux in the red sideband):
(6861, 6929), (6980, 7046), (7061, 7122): -0.09 mag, 57.6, 65.7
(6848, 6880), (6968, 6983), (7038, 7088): -0.03 mag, 56.8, 69.1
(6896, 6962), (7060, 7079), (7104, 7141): -0.08 mag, 62.2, 62.9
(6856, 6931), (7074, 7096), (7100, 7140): -0.06 mag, 57.7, 63.1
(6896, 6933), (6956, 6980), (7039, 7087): -0.04 mag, 59.1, 69.2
